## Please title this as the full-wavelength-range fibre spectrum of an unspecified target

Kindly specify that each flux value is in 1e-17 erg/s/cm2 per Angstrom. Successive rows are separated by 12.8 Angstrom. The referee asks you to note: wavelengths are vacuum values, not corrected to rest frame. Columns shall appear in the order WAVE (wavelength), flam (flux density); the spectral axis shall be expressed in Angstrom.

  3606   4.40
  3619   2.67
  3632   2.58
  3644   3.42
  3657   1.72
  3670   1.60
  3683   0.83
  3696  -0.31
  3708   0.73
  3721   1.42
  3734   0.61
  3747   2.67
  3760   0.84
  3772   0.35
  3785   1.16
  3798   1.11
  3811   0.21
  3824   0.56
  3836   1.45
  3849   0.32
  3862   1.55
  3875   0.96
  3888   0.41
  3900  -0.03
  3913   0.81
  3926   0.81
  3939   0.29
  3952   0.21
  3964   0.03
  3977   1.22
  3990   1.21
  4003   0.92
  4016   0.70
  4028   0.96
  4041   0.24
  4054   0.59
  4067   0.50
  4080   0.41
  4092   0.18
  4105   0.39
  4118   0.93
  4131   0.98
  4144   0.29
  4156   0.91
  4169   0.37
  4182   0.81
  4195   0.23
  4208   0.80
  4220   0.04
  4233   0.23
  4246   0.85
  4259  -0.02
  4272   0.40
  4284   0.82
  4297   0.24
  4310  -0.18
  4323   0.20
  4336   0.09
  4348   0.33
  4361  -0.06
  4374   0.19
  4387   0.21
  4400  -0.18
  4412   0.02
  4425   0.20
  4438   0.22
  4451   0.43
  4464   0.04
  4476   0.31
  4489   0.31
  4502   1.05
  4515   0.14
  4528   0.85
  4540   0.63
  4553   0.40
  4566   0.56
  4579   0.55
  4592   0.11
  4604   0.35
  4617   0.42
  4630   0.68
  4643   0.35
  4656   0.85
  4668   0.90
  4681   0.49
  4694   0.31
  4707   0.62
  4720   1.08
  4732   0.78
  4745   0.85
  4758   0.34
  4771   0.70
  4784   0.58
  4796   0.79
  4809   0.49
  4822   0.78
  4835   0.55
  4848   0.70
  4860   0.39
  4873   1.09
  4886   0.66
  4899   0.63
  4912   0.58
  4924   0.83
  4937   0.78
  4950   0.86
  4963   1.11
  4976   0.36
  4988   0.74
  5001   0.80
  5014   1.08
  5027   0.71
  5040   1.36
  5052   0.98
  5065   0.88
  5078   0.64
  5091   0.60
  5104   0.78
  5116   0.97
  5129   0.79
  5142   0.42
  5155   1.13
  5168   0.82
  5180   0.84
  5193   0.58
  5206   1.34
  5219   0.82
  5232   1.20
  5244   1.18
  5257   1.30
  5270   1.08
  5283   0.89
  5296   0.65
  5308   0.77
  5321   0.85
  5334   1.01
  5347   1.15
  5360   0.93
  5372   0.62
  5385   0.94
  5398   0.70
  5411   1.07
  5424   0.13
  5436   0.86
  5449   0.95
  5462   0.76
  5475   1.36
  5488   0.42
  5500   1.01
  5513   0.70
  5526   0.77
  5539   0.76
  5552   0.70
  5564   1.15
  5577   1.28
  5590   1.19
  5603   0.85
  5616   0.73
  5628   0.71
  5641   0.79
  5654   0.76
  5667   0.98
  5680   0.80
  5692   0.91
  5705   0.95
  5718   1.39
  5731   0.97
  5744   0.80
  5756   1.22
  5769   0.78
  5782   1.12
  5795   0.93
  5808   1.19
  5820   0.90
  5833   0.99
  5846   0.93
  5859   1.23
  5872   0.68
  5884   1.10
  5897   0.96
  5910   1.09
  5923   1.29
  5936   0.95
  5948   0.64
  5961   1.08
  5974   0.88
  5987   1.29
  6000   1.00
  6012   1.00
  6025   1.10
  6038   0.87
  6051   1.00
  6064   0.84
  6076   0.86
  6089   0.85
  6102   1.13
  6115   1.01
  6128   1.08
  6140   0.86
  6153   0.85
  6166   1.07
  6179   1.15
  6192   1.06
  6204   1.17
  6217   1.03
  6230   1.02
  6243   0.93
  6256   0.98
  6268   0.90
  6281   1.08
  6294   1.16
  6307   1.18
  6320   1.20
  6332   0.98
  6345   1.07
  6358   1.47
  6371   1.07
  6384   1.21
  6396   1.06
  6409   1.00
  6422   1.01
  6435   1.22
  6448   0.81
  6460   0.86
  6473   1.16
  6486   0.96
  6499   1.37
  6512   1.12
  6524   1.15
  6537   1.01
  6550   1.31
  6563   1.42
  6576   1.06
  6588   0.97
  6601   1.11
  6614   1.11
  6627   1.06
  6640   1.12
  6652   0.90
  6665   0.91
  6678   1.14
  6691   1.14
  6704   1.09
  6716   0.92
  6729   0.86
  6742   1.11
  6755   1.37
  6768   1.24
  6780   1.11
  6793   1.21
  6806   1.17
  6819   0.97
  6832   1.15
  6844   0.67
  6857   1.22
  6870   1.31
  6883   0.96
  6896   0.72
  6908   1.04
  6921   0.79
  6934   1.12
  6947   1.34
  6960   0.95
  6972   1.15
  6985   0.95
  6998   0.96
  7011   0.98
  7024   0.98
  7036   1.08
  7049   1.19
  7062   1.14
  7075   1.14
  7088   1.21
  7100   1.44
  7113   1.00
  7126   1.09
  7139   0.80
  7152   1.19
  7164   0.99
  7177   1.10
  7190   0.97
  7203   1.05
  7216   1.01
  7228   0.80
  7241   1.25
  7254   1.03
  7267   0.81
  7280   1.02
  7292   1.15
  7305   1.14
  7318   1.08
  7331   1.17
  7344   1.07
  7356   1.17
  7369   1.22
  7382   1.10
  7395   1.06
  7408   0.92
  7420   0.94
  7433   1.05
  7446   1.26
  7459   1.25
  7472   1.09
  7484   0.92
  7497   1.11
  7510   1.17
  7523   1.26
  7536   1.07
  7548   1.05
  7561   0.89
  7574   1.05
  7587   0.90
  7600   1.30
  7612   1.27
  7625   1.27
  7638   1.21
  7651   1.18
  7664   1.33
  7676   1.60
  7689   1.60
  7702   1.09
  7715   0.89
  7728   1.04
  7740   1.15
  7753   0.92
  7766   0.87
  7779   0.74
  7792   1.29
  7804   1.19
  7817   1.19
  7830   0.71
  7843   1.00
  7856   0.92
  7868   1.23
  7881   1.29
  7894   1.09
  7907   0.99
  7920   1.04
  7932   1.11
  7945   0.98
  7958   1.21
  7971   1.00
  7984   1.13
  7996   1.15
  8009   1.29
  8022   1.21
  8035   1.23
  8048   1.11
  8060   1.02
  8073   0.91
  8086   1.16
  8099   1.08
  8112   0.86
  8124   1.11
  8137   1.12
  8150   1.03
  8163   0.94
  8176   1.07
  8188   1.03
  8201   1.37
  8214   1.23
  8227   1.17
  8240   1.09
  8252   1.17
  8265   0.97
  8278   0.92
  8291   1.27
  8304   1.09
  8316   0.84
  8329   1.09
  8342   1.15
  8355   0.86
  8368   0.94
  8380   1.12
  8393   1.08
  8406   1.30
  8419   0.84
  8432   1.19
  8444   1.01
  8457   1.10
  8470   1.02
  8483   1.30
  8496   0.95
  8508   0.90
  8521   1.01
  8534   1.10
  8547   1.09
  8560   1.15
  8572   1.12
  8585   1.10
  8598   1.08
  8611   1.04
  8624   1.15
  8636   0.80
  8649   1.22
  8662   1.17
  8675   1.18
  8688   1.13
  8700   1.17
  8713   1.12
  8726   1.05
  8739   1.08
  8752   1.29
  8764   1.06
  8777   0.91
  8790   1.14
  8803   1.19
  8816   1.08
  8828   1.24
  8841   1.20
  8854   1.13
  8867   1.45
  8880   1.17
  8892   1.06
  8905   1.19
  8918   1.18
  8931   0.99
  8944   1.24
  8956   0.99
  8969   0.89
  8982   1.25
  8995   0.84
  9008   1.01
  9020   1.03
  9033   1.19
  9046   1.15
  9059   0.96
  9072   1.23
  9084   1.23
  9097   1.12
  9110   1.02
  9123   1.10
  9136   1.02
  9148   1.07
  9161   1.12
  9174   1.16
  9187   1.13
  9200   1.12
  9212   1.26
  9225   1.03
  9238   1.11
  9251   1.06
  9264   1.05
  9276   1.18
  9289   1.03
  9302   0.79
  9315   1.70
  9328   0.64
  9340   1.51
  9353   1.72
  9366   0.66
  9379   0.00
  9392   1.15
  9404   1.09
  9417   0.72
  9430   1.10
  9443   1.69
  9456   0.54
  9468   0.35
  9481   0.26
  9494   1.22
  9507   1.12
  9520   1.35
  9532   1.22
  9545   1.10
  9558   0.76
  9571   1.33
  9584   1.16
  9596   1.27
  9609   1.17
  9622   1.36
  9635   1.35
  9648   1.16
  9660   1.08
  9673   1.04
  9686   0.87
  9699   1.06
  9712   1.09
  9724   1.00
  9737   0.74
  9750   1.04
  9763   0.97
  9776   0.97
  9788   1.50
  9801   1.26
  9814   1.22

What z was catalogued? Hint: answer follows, 0.17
